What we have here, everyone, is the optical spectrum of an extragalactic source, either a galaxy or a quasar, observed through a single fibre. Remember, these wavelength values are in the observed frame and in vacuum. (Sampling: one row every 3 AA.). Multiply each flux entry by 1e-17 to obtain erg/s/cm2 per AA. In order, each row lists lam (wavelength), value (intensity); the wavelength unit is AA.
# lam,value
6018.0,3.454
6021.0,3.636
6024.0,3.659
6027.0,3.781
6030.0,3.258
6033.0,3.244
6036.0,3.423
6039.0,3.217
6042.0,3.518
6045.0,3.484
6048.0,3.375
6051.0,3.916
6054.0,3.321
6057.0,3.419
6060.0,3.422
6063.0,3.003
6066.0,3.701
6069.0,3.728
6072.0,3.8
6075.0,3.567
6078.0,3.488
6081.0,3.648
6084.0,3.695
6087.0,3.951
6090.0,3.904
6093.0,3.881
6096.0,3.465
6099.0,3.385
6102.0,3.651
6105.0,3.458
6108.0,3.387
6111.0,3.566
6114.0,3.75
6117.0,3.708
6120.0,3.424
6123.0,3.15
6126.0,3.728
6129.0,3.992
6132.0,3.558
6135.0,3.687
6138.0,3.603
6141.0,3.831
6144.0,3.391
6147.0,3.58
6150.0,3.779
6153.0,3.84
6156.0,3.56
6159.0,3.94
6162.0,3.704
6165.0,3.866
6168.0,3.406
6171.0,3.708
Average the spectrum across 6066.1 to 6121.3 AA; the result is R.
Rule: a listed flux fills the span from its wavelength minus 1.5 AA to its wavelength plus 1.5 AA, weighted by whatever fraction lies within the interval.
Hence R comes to 3.64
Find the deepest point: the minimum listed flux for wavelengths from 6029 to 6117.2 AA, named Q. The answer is 3.003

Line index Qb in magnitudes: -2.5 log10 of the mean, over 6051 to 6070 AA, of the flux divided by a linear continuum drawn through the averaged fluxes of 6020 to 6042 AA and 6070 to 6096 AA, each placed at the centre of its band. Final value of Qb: 0.05 mag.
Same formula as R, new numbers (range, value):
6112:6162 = 3.66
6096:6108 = 3.48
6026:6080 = 3.48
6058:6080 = 3.53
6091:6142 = 3.6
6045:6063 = 3.45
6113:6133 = 3.61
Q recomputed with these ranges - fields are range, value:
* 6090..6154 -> 3.15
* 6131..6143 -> 3.558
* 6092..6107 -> 3.385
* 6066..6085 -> 3.488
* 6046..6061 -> 3.321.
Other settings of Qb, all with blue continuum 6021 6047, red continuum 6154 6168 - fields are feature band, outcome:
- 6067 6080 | -0.032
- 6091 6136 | 0.012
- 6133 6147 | 0.020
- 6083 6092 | -0.084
